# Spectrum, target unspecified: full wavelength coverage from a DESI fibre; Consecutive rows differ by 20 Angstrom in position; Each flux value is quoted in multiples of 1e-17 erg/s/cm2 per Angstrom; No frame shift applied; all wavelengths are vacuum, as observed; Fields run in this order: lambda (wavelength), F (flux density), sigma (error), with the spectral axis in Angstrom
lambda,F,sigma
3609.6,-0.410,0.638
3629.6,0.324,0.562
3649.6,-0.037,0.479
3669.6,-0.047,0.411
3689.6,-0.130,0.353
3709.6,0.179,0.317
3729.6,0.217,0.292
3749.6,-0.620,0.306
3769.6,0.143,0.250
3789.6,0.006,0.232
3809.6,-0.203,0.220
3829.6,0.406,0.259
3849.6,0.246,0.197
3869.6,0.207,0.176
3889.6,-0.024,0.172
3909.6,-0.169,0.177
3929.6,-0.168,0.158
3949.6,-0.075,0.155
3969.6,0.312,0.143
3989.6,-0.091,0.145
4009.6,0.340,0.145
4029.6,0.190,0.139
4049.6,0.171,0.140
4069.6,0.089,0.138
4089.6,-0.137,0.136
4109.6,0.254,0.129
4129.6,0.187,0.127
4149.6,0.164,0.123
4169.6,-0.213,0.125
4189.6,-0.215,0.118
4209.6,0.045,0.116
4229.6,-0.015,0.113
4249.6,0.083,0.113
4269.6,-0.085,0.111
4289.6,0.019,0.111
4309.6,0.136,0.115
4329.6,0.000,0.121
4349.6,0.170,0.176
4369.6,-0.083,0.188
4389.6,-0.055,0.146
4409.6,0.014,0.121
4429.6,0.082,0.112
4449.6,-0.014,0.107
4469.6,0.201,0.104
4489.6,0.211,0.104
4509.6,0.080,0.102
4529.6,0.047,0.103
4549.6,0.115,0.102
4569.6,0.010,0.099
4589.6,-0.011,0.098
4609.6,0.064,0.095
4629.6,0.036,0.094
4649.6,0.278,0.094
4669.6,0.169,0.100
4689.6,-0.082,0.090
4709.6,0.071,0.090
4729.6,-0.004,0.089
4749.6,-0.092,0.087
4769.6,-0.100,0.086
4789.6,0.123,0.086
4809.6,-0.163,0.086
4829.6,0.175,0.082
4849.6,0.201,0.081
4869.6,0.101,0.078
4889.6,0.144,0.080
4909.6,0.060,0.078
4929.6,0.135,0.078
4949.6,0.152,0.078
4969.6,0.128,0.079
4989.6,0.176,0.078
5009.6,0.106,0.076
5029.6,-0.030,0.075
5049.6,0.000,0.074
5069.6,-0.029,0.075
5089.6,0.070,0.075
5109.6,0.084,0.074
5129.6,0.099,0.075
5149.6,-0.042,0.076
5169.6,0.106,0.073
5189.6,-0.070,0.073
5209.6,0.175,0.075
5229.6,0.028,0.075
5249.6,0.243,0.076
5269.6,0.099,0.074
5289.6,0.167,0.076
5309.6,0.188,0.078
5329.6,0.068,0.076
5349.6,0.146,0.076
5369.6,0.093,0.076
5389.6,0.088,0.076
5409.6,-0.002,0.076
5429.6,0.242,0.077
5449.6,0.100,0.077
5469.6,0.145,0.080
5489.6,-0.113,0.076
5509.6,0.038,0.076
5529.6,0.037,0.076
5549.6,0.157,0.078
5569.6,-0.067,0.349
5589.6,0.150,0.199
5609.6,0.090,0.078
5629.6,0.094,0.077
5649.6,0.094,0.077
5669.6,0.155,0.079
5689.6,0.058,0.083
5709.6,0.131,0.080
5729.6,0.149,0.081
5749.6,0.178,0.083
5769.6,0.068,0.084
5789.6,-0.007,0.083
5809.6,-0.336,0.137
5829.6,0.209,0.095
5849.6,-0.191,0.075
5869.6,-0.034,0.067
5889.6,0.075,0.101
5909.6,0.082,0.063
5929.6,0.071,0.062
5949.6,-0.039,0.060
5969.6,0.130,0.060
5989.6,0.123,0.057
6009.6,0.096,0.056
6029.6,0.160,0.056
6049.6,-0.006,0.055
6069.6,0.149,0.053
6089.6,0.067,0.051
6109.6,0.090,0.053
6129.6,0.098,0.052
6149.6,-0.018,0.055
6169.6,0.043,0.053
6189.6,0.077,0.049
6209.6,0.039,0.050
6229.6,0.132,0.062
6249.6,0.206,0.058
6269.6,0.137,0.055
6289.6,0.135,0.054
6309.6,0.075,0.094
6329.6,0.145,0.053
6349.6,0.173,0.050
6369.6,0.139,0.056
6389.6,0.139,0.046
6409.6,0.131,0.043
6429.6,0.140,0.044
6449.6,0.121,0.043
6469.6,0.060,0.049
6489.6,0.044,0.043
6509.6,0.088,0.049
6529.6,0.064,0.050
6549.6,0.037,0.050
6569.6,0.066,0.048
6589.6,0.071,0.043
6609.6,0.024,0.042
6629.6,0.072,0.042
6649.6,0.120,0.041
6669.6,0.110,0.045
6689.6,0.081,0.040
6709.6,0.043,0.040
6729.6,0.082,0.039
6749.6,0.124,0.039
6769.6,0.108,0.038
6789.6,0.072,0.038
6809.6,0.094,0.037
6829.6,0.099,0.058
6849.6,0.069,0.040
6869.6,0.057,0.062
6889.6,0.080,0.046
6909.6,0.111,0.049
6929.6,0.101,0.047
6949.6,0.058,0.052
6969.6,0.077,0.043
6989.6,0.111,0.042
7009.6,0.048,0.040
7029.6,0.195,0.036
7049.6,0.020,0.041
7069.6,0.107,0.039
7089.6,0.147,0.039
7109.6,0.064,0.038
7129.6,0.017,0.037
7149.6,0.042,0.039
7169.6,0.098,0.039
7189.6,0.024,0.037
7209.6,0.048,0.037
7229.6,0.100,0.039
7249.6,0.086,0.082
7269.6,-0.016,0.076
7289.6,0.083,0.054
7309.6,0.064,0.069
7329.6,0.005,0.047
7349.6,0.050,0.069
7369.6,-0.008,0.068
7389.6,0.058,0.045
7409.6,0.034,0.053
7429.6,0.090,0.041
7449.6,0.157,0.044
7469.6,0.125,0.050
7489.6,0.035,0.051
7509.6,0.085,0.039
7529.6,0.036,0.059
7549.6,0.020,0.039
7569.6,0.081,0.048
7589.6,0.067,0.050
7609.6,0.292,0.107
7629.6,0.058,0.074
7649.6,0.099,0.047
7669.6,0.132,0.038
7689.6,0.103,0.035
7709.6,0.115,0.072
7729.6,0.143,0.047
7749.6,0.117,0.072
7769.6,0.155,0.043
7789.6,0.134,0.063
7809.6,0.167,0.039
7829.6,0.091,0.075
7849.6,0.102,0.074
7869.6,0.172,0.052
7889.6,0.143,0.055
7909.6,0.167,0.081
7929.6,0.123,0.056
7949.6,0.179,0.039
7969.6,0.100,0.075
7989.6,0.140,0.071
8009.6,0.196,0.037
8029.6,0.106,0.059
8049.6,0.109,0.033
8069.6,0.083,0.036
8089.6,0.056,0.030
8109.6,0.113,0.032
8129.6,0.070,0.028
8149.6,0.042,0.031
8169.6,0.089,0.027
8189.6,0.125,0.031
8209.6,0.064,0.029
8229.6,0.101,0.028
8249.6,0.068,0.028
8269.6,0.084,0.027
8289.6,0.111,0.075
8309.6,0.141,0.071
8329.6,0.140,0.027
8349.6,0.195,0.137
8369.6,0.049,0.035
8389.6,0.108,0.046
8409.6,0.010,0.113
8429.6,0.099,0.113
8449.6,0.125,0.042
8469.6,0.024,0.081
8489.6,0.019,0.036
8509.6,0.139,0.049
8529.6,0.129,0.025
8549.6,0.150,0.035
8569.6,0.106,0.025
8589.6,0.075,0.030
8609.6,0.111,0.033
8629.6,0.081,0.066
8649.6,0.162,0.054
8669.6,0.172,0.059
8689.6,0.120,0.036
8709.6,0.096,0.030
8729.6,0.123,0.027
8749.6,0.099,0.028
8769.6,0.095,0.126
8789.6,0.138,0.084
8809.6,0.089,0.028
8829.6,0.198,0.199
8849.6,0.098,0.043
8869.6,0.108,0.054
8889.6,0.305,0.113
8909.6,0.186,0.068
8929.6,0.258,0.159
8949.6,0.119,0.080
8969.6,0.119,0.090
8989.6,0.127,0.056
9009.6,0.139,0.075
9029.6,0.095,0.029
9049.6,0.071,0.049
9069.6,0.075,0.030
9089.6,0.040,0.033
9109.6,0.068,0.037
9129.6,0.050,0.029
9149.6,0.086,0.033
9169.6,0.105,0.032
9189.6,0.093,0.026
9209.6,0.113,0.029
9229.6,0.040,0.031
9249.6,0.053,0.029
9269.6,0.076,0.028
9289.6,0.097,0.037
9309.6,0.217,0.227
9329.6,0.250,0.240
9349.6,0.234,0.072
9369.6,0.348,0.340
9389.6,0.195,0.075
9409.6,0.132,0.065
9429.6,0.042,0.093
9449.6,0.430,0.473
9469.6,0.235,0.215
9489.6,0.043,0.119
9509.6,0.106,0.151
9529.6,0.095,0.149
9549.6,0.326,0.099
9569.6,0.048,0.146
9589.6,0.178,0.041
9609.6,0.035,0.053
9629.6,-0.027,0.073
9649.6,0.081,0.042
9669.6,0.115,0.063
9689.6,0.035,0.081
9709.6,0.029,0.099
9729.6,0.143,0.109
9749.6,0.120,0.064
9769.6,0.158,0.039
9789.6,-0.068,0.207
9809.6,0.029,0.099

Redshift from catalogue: 0.070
